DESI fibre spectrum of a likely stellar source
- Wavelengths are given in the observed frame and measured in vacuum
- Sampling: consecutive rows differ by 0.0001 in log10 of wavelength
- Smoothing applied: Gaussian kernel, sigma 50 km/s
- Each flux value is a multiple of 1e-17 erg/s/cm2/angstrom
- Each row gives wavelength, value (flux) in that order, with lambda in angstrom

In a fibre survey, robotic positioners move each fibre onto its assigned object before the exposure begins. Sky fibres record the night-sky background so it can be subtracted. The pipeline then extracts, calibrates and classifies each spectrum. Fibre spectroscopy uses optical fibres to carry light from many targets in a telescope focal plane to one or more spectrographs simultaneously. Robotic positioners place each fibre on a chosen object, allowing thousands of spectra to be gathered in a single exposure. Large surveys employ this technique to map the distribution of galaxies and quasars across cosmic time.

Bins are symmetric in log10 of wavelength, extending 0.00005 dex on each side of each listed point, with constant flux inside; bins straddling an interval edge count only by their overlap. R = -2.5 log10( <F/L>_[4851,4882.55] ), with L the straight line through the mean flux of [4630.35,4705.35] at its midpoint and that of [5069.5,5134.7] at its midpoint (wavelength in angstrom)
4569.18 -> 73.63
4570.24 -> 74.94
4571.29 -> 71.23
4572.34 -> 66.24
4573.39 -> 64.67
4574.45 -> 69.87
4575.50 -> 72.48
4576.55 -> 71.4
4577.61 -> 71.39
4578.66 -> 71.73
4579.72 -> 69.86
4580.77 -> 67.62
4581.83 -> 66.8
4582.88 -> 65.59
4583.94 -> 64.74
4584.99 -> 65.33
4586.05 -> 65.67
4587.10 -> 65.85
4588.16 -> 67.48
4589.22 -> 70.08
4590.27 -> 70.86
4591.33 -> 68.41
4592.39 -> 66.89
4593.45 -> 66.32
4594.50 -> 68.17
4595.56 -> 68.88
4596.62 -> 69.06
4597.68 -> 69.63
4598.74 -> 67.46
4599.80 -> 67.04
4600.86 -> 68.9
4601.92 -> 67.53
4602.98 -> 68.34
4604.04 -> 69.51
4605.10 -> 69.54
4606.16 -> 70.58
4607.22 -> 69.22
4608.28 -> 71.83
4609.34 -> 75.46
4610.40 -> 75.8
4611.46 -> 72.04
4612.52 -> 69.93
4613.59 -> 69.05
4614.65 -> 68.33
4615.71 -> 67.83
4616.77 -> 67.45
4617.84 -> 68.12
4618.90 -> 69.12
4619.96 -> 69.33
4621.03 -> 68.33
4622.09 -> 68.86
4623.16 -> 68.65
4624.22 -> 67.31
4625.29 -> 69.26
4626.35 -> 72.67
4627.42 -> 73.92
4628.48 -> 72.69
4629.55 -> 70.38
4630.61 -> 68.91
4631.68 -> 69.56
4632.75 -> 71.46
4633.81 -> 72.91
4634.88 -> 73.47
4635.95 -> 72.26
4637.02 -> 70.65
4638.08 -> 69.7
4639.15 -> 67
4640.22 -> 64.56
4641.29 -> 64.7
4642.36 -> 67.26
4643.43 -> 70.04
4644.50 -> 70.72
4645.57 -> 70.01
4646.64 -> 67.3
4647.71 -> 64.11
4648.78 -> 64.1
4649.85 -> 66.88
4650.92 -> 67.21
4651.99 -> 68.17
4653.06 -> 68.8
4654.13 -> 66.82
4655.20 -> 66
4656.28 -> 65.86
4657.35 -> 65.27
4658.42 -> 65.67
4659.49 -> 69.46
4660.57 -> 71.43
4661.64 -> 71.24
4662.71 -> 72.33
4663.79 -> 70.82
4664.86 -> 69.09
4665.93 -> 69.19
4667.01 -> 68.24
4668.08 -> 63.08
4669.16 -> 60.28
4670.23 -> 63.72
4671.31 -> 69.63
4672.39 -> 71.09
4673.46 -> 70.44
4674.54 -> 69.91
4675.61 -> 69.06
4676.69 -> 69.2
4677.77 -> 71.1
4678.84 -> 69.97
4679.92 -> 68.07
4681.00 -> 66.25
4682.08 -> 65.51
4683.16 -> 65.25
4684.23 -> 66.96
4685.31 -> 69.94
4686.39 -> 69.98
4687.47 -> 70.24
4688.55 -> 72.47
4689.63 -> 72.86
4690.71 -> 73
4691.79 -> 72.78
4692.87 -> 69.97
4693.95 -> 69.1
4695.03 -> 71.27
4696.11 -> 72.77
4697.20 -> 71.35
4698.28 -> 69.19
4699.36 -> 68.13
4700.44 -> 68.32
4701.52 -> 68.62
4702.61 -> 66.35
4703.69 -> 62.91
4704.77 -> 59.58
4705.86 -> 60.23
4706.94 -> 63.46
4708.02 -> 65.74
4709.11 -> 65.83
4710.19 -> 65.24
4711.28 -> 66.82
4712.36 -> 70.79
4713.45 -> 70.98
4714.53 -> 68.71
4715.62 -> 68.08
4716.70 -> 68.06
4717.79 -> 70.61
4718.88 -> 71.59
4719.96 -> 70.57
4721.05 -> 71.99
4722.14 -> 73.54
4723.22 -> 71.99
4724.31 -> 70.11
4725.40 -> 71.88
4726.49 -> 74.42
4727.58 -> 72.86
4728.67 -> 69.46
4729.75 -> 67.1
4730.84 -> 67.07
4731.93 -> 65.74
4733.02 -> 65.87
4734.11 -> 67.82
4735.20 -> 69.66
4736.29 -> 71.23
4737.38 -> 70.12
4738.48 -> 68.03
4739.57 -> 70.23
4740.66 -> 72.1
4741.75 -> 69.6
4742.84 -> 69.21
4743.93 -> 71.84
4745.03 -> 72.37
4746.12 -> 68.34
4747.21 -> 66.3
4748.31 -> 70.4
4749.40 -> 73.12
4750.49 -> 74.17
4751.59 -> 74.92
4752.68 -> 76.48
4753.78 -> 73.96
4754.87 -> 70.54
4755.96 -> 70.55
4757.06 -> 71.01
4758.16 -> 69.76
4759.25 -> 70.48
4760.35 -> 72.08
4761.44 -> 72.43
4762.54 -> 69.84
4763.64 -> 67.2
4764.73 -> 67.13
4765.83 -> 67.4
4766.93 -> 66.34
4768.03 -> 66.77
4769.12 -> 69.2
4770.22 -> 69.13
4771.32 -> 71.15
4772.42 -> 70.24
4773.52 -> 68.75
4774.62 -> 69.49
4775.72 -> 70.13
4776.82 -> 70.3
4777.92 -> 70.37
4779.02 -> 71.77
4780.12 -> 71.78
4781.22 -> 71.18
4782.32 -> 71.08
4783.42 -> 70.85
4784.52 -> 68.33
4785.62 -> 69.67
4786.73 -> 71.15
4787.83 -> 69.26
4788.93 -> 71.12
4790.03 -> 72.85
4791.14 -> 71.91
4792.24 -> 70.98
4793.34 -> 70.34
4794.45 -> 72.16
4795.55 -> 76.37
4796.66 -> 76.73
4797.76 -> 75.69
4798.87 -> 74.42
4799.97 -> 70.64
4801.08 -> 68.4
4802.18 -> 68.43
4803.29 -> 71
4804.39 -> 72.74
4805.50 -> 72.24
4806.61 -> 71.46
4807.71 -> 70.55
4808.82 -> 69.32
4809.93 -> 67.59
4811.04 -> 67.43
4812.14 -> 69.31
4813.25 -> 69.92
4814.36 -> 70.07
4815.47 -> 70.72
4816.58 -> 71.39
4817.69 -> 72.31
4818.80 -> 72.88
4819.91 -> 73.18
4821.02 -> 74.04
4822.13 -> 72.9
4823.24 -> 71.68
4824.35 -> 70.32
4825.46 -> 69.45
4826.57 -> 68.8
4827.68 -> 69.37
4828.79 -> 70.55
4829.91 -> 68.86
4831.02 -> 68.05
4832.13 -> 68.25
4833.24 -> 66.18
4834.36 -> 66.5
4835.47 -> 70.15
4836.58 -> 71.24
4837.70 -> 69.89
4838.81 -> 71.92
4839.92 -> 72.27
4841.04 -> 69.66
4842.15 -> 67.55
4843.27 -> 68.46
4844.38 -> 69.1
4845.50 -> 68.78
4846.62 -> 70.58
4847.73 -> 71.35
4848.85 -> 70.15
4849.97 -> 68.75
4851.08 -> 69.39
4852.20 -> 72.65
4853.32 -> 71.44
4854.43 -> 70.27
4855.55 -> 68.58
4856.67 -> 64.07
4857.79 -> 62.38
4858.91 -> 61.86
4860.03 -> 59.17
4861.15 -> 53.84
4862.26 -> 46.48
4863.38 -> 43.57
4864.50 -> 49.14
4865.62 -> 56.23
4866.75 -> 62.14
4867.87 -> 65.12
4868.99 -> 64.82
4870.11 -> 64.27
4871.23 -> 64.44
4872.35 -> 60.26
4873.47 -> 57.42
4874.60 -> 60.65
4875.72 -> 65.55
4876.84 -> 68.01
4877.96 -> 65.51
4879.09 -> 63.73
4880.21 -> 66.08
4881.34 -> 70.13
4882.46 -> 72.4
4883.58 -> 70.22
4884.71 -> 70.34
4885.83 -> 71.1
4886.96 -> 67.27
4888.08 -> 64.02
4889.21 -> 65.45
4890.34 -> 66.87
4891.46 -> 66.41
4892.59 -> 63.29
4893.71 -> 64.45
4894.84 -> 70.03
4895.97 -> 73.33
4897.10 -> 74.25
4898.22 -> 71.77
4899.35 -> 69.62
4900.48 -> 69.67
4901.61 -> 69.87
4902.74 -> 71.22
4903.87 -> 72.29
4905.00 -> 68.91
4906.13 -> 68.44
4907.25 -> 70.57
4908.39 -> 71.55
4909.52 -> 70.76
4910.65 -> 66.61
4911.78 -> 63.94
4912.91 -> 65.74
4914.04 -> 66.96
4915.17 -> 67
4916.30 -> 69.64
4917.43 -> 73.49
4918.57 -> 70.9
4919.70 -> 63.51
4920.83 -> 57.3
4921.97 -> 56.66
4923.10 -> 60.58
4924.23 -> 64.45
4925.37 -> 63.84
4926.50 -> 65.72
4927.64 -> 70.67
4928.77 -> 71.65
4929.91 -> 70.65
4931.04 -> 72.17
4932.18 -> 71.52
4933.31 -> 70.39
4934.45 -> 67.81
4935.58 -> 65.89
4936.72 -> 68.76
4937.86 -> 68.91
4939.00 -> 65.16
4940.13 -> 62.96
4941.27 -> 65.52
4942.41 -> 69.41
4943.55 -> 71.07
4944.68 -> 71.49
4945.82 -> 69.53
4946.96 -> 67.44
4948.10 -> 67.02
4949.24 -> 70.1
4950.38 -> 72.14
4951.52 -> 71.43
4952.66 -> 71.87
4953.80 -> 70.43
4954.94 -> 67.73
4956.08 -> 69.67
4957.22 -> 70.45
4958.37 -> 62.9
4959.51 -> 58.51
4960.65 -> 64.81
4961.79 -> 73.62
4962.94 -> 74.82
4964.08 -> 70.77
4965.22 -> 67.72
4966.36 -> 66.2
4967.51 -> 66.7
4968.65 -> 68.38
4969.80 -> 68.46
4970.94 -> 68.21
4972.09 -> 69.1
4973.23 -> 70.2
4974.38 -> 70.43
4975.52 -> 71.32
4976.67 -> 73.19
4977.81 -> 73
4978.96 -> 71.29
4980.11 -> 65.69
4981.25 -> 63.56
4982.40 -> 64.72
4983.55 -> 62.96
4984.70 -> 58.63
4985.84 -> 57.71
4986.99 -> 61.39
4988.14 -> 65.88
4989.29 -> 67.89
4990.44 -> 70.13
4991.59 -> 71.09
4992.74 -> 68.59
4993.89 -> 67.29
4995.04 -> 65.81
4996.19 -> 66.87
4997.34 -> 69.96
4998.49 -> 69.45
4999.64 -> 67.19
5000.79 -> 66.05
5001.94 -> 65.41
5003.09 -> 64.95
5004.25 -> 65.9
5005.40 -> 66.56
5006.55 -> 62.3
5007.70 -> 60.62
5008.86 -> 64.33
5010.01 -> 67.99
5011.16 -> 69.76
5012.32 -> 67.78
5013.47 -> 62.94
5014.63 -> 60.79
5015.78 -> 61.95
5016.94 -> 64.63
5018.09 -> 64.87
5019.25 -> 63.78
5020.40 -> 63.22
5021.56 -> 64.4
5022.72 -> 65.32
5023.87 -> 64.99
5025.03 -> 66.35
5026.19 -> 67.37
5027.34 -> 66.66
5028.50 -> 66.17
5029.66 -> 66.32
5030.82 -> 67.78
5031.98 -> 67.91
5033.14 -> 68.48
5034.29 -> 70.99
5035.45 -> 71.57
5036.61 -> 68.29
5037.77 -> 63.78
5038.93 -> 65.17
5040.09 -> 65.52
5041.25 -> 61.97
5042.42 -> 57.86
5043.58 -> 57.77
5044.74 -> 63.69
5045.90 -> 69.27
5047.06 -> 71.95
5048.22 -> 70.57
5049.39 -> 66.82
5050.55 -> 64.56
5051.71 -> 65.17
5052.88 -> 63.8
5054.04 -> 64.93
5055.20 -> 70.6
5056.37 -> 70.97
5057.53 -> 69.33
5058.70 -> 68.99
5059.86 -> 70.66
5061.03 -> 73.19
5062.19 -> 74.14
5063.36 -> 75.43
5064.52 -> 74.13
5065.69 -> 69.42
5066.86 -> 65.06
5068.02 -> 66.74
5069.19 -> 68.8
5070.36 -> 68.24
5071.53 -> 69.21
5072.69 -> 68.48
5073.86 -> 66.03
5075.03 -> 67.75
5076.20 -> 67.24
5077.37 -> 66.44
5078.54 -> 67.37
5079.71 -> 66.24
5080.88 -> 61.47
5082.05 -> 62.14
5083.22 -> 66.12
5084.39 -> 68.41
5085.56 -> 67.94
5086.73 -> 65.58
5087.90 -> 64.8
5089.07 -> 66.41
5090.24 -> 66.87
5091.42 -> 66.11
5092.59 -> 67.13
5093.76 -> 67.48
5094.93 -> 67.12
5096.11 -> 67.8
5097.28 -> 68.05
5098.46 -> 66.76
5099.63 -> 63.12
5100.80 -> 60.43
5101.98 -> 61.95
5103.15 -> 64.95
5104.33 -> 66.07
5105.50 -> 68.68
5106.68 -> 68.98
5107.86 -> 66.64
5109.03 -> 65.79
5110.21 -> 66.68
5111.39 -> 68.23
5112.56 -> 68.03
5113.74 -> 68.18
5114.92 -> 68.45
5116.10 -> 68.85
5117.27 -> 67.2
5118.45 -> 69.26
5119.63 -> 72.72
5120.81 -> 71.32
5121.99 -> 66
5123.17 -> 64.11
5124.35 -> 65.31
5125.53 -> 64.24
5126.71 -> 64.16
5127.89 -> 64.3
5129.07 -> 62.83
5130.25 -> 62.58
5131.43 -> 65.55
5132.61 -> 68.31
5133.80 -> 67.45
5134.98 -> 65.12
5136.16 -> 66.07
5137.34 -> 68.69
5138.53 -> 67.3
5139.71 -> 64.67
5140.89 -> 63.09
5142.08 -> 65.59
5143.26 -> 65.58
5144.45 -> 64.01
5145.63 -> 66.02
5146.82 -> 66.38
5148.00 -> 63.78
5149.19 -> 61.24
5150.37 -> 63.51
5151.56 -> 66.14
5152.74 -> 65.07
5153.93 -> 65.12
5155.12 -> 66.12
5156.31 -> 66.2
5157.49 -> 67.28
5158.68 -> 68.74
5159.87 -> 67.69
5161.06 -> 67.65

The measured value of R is 0.09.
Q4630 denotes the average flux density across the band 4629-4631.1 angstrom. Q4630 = 69.7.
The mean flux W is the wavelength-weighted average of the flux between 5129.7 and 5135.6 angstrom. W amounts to 65.8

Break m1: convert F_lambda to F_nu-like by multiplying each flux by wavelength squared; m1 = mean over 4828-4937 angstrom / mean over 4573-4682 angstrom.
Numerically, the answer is 1.1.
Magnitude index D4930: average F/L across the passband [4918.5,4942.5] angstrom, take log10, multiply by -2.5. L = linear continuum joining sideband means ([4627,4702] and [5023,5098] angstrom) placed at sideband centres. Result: 0.02 mag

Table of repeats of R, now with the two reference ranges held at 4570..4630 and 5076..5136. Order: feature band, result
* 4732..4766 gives -0.032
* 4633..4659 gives 0.016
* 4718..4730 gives -0.047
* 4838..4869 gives 0.051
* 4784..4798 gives -0.060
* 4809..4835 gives -0.032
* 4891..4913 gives -0.027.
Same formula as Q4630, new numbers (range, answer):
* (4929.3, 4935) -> 70.5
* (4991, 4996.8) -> 67.9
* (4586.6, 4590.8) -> 68.6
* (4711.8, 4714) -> 71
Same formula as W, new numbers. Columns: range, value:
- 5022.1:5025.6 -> 65.5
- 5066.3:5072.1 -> 67.6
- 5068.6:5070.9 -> 68.4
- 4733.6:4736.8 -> 69.6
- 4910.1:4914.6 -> 65.9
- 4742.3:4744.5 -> 70.4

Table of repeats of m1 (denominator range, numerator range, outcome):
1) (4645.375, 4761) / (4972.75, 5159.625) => 1.12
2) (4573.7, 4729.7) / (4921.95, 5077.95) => 1.13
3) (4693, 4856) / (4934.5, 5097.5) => 1.06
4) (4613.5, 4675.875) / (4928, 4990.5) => 1.13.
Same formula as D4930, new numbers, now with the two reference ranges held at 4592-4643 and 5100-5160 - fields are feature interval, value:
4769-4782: -0.03 mag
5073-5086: 0.00 mag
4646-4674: 0.03 mag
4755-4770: -0.01 mag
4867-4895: 0.03 mag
